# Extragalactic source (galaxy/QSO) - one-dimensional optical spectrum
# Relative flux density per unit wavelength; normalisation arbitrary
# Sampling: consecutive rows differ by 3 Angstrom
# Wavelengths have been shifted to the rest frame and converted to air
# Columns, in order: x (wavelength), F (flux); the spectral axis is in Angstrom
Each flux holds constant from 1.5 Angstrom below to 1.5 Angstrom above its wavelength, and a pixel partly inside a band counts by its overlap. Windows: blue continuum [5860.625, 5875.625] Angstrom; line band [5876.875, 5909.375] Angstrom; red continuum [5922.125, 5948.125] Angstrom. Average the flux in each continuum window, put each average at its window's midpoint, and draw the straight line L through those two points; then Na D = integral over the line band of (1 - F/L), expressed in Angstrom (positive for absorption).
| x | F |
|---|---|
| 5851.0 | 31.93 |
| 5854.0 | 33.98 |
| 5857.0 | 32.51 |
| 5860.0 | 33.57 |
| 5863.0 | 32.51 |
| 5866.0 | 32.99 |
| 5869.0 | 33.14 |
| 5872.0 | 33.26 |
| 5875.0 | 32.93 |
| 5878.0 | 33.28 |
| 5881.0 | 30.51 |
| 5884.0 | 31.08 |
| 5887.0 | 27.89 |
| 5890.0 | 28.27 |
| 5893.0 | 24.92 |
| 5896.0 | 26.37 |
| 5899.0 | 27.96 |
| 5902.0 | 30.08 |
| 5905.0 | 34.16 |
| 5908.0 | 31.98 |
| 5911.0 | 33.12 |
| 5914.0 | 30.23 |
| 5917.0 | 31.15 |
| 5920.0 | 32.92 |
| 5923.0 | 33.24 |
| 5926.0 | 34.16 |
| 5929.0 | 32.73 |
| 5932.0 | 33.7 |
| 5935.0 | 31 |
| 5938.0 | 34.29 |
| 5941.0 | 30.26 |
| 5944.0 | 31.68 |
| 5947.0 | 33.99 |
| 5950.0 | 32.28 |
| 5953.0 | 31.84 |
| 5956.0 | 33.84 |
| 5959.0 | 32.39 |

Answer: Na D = 3.2 Angstrom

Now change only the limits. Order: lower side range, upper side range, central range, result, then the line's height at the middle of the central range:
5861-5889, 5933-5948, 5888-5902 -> 2.1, 32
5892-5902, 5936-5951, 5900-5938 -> -3.6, 29.6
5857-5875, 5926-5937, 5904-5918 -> 0.3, 32.9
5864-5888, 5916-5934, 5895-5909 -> 1.0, 32.5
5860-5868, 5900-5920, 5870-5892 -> 1.1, 32.5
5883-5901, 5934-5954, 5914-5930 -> -1.2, 30.3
